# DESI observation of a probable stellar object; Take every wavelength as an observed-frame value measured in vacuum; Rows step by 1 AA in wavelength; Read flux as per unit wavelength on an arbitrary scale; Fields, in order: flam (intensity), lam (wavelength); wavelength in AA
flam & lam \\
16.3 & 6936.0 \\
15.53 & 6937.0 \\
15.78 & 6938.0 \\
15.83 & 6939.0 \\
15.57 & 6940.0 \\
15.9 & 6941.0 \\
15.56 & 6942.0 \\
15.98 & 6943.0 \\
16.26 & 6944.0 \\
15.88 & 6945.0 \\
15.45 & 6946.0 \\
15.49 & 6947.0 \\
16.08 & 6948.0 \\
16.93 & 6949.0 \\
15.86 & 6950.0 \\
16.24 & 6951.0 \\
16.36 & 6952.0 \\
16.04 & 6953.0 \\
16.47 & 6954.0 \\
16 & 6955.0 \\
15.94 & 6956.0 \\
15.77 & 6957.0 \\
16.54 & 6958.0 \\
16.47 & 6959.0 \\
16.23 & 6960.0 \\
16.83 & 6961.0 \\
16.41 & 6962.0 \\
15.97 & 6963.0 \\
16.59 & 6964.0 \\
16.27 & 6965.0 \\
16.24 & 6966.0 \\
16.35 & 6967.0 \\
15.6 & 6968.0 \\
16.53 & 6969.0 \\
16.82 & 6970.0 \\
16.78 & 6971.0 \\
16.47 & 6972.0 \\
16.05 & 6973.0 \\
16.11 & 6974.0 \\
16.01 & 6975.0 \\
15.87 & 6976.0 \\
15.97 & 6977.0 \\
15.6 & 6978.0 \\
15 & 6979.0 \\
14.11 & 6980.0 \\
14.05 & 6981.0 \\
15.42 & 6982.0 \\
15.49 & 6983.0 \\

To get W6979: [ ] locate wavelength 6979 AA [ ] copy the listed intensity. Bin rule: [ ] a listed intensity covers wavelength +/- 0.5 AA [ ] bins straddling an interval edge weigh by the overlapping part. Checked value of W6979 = 15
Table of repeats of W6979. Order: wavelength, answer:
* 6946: 15.45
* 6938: 15.78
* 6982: 15.42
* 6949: 16.93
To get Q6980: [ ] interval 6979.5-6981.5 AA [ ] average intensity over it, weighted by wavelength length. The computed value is 14.1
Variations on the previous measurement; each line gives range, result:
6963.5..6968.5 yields 16.2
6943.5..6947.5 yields 15.8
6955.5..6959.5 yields 16.2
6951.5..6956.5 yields 16.2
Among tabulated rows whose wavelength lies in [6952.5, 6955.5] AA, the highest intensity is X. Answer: 16.47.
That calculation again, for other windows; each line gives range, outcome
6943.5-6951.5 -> 16.93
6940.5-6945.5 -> 16.26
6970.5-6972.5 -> 16.78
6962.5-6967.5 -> 16.59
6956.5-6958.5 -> 16.54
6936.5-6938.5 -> 15.78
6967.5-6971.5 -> 16.82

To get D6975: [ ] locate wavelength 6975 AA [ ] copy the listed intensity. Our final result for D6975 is 16.01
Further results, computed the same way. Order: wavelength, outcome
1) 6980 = 14.11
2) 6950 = 15.86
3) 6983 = 15.49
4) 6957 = 15.77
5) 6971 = 16.78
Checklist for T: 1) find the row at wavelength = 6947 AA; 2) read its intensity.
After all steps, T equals 15.49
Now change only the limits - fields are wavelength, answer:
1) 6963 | 15.97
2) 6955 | 16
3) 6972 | 16.47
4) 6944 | 16.26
